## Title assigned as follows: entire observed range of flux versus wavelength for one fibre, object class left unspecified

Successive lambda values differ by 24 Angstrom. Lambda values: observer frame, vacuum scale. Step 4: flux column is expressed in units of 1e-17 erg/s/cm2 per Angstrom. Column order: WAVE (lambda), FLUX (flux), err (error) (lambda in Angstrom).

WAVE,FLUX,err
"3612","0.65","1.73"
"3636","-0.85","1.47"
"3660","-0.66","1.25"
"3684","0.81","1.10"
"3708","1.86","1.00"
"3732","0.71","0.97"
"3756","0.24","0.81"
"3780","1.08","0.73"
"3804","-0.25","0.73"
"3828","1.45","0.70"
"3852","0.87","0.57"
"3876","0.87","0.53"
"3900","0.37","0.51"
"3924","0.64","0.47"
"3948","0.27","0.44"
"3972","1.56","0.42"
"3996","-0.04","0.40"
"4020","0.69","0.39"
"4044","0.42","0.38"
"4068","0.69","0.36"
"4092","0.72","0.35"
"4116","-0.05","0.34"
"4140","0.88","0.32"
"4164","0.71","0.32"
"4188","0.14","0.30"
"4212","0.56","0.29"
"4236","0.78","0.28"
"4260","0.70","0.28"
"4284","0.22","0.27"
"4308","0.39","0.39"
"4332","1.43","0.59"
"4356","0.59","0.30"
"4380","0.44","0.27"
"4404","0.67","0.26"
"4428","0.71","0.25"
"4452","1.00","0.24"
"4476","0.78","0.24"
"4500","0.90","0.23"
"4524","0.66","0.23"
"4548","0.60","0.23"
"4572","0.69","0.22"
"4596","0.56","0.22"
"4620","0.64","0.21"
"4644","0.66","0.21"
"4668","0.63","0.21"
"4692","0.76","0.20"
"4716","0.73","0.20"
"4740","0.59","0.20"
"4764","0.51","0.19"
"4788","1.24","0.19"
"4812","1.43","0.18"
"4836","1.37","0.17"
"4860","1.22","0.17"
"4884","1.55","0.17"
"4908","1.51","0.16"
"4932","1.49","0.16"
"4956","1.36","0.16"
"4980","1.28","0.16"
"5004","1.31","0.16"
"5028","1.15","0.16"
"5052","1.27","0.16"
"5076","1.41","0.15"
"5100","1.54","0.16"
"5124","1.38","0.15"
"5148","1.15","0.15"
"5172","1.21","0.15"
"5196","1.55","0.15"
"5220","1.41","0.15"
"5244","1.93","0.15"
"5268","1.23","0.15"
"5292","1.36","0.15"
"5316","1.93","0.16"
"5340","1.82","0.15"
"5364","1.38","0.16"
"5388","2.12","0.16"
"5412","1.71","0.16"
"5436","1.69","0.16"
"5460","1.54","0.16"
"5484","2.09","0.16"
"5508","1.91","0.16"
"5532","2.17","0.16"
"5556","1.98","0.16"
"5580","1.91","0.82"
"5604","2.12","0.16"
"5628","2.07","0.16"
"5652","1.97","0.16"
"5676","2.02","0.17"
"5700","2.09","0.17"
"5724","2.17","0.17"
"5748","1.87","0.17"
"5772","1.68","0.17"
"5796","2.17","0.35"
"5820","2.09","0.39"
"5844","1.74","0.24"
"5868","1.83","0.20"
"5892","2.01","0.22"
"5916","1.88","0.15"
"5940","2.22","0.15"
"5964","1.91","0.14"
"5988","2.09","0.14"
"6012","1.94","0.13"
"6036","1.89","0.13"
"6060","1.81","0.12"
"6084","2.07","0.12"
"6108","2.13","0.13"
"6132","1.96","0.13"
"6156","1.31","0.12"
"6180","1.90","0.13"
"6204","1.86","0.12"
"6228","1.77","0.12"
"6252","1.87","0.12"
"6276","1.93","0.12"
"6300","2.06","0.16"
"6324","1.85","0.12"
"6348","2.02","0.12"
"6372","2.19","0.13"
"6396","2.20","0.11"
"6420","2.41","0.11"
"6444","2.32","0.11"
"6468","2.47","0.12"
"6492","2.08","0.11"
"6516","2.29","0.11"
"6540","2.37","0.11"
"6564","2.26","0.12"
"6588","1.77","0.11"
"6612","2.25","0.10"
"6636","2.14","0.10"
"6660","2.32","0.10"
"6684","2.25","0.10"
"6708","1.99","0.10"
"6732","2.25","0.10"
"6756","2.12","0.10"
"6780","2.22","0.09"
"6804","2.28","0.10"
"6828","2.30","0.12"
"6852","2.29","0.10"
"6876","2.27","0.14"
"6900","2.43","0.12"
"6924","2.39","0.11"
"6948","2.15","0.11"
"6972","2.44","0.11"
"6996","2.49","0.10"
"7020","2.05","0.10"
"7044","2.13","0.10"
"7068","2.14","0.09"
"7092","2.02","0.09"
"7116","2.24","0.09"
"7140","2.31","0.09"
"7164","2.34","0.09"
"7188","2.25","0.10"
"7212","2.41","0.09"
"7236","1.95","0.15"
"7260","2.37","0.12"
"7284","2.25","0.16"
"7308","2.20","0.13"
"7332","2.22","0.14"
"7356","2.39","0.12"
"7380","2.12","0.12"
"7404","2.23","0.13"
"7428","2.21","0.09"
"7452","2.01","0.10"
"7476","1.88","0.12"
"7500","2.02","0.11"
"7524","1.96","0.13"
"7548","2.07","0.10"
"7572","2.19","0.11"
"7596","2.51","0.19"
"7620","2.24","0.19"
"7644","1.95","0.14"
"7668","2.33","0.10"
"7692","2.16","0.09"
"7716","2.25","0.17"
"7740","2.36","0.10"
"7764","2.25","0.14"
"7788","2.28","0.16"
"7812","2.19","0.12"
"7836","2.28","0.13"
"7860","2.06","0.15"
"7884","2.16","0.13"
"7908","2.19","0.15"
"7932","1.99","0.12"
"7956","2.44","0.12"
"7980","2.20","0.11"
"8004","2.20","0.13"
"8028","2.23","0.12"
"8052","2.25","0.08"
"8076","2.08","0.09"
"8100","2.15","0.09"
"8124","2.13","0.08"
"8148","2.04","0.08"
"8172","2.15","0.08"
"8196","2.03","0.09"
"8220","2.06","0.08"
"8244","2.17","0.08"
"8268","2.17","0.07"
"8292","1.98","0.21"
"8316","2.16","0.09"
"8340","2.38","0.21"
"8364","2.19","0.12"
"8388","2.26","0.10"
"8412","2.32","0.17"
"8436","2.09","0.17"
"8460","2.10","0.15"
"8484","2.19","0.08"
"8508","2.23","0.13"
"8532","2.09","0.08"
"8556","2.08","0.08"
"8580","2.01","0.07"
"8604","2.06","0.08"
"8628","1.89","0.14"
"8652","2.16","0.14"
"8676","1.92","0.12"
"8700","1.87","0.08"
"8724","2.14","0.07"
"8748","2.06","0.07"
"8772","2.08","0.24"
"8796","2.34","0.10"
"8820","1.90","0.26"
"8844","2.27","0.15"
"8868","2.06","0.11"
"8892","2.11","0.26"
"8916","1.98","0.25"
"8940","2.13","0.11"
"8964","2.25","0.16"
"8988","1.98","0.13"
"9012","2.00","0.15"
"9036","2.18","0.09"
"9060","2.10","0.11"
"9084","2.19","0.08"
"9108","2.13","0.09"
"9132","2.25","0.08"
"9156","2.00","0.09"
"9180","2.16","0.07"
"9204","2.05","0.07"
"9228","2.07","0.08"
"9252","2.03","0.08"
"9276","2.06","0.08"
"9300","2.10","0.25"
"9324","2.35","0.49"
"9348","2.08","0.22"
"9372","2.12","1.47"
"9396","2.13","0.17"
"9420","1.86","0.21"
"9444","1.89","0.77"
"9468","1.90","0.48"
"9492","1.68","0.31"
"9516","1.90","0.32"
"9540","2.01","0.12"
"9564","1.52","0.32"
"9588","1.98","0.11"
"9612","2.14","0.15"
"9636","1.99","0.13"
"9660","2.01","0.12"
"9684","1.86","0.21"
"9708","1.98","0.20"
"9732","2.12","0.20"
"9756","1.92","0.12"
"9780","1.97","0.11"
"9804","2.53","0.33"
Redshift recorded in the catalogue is 0.20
